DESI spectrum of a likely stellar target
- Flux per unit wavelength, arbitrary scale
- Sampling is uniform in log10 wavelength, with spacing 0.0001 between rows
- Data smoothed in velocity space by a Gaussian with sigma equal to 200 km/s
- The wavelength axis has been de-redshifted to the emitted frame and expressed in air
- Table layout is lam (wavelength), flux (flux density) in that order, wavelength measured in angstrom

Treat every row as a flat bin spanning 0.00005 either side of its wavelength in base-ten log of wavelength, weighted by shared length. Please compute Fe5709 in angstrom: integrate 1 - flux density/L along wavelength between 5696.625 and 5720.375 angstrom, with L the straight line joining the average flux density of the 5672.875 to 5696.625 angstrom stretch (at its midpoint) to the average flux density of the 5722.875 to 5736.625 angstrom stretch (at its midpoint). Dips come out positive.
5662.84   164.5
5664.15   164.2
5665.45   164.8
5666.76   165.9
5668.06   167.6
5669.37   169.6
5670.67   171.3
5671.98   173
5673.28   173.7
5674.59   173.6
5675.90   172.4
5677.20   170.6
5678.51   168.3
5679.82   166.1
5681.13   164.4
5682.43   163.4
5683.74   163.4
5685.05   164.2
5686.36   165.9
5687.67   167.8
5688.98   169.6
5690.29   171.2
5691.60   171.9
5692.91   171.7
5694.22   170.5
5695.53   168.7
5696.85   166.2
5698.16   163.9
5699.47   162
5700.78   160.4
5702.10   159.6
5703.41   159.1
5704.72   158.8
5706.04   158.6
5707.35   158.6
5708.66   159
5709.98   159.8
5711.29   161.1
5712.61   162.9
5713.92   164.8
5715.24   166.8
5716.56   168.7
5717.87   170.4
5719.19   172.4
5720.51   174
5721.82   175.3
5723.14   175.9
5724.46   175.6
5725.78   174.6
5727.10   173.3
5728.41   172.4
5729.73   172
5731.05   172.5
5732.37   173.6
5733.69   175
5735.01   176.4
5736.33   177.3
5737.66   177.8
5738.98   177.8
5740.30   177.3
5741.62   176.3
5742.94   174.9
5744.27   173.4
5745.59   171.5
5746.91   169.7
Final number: 1.2 angstrom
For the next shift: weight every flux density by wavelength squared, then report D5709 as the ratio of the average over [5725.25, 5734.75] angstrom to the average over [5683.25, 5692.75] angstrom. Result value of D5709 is 1.05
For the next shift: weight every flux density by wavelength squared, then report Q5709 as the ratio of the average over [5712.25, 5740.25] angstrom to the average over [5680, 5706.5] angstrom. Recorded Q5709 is 1.1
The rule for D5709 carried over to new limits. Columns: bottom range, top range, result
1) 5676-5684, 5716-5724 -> 1.05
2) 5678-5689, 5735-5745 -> 1.09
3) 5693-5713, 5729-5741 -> 1.09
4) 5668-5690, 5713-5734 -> 1.04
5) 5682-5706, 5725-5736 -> 1.07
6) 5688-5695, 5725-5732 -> 1.03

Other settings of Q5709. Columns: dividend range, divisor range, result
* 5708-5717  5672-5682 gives 0.97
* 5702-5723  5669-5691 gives 0.99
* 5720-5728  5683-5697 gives 1.05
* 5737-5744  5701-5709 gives 1.12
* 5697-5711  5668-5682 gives 0.95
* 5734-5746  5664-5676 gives 1.06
